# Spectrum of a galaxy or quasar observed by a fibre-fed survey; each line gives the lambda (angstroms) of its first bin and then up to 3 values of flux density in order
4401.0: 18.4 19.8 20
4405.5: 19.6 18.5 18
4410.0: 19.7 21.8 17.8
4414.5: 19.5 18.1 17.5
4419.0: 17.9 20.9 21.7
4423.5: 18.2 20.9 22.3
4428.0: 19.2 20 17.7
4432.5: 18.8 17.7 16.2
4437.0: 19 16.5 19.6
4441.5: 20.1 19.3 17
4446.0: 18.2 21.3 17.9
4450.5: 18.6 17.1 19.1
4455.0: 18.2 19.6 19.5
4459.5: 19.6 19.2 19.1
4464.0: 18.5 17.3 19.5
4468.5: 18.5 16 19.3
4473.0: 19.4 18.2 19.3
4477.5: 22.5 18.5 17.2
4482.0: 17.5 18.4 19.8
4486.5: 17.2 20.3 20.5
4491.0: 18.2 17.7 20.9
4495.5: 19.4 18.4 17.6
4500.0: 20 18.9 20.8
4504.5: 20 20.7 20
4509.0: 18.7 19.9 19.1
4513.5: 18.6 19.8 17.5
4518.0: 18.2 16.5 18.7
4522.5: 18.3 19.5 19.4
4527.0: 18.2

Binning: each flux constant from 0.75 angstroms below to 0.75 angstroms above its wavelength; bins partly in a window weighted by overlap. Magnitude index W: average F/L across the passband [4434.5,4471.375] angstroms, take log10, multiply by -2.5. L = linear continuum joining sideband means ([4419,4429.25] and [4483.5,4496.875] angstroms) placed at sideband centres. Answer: 0.07 mag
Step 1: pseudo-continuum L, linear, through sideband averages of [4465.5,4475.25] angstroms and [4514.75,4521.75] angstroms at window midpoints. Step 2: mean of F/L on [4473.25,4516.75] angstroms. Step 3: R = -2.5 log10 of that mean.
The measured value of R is -0.06 mag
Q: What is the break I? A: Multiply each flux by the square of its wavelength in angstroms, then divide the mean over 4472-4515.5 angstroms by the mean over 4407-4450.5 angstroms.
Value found 1.04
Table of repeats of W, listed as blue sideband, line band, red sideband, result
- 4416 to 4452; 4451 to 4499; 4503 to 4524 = 0.01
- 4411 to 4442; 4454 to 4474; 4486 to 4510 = 0.03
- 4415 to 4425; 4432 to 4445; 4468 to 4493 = 0.05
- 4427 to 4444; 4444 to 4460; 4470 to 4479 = 0.01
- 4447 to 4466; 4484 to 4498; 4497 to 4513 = 0.01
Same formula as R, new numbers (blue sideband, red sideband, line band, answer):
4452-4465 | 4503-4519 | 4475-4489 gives 0.01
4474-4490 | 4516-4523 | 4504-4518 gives -0.07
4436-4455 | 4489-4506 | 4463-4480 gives 0.01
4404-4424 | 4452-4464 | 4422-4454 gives 0.01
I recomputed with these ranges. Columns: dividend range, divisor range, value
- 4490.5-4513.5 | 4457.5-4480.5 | 1.04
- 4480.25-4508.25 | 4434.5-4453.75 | 1.06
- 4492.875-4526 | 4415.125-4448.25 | 1.04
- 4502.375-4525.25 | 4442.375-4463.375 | 1.04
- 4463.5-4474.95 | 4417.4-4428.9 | 0.94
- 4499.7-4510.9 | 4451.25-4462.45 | 1.07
